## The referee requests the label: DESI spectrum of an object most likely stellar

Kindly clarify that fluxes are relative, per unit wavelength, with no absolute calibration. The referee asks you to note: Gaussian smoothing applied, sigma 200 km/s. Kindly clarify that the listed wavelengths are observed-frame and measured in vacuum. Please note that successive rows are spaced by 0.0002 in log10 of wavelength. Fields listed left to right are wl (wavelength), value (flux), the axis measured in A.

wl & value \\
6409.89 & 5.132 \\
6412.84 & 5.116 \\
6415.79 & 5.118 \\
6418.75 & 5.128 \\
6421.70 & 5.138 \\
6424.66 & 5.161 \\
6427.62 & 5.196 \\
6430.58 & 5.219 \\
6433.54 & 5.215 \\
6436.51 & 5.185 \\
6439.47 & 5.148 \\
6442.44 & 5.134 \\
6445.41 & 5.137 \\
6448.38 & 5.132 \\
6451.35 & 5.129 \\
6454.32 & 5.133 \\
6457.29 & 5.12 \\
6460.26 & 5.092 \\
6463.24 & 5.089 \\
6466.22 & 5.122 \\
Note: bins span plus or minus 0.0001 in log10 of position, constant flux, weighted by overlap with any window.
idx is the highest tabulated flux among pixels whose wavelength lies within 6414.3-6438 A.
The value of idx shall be 5.219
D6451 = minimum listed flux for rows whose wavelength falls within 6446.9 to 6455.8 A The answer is 5.129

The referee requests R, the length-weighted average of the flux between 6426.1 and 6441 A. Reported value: 5.19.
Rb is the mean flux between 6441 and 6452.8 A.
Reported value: 5.13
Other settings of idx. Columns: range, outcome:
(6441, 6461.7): 5.137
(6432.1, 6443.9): 5.215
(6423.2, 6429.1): 5.196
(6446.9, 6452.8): 5.132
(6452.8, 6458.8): 5.133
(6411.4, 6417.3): 5.118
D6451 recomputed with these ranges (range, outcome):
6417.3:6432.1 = 5.128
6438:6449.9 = 5.132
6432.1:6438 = 5.185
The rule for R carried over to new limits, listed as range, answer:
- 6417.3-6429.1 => 5.16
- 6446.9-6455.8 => 5.13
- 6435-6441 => 5.16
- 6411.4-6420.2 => 5.12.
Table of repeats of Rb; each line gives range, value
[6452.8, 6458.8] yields 5.13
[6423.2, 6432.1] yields 5.19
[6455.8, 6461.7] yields 5.11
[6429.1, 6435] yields 5.22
